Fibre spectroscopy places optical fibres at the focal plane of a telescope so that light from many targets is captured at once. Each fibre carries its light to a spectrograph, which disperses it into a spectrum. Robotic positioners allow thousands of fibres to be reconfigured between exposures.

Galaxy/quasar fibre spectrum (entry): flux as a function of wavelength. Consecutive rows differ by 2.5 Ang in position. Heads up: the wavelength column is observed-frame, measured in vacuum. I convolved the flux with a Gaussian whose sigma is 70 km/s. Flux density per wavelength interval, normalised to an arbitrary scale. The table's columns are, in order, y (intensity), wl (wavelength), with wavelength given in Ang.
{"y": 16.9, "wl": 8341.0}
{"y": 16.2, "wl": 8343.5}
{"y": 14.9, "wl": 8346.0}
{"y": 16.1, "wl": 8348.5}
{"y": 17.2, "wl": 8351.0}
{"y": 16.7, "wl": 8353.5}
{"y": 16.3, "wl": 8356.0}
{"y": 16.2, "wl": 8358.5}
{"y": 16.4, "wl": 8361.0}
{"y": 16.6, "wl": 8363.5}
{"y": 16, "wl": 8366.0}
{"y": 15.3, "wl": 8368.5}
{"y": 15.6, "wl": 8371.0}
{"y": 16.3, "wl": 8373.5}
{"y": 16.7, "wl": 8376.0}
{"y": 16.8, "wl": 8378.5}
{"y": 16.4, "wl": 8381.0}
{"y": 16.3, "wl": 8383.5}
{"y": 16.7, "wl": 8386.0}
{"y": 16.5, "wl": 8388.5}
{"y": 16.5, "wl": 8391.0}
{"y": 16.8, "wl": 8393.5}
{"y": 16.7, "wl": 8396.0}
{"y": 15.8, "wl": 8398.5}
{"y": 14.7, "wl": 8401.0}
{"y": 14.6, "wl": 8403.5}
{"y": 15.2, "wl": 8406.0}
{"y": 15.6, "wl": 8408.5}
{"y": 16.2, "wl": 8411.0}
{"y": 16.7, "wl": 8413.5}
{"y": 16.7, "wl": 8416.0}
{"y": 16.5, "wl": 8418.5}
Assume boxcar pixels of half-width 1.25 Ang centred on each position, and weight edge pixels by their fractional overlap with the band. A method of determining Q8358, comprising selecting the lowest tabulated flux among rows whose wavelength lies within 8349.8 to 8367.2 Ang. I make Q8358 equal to 16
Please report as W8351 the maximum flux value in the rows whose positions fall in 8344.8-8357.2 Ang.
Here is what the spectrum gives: 17.2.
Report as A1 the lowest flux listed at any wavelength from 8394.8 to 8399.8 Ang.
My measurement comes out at 15.8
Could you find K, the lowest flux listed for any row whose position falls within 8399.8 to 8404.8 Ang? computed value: 14.6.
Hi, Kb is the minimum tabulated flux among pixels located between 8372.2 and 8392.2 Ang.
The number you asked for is 16.3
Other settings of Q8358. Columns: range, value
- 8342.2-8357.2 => 14.9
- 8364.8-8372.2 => 15.3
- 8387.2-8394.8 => 16.5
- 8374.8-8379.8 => 16.7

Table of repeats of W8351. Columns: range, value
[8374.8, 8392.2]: 16.8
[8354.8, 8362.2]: 16.4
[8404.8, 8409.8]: 15.6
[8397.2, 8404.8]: 15.8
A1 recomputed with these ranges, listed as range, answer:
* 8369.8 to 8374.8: 15.6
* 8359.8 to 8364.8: 16.4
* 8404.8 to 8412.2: 15.2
